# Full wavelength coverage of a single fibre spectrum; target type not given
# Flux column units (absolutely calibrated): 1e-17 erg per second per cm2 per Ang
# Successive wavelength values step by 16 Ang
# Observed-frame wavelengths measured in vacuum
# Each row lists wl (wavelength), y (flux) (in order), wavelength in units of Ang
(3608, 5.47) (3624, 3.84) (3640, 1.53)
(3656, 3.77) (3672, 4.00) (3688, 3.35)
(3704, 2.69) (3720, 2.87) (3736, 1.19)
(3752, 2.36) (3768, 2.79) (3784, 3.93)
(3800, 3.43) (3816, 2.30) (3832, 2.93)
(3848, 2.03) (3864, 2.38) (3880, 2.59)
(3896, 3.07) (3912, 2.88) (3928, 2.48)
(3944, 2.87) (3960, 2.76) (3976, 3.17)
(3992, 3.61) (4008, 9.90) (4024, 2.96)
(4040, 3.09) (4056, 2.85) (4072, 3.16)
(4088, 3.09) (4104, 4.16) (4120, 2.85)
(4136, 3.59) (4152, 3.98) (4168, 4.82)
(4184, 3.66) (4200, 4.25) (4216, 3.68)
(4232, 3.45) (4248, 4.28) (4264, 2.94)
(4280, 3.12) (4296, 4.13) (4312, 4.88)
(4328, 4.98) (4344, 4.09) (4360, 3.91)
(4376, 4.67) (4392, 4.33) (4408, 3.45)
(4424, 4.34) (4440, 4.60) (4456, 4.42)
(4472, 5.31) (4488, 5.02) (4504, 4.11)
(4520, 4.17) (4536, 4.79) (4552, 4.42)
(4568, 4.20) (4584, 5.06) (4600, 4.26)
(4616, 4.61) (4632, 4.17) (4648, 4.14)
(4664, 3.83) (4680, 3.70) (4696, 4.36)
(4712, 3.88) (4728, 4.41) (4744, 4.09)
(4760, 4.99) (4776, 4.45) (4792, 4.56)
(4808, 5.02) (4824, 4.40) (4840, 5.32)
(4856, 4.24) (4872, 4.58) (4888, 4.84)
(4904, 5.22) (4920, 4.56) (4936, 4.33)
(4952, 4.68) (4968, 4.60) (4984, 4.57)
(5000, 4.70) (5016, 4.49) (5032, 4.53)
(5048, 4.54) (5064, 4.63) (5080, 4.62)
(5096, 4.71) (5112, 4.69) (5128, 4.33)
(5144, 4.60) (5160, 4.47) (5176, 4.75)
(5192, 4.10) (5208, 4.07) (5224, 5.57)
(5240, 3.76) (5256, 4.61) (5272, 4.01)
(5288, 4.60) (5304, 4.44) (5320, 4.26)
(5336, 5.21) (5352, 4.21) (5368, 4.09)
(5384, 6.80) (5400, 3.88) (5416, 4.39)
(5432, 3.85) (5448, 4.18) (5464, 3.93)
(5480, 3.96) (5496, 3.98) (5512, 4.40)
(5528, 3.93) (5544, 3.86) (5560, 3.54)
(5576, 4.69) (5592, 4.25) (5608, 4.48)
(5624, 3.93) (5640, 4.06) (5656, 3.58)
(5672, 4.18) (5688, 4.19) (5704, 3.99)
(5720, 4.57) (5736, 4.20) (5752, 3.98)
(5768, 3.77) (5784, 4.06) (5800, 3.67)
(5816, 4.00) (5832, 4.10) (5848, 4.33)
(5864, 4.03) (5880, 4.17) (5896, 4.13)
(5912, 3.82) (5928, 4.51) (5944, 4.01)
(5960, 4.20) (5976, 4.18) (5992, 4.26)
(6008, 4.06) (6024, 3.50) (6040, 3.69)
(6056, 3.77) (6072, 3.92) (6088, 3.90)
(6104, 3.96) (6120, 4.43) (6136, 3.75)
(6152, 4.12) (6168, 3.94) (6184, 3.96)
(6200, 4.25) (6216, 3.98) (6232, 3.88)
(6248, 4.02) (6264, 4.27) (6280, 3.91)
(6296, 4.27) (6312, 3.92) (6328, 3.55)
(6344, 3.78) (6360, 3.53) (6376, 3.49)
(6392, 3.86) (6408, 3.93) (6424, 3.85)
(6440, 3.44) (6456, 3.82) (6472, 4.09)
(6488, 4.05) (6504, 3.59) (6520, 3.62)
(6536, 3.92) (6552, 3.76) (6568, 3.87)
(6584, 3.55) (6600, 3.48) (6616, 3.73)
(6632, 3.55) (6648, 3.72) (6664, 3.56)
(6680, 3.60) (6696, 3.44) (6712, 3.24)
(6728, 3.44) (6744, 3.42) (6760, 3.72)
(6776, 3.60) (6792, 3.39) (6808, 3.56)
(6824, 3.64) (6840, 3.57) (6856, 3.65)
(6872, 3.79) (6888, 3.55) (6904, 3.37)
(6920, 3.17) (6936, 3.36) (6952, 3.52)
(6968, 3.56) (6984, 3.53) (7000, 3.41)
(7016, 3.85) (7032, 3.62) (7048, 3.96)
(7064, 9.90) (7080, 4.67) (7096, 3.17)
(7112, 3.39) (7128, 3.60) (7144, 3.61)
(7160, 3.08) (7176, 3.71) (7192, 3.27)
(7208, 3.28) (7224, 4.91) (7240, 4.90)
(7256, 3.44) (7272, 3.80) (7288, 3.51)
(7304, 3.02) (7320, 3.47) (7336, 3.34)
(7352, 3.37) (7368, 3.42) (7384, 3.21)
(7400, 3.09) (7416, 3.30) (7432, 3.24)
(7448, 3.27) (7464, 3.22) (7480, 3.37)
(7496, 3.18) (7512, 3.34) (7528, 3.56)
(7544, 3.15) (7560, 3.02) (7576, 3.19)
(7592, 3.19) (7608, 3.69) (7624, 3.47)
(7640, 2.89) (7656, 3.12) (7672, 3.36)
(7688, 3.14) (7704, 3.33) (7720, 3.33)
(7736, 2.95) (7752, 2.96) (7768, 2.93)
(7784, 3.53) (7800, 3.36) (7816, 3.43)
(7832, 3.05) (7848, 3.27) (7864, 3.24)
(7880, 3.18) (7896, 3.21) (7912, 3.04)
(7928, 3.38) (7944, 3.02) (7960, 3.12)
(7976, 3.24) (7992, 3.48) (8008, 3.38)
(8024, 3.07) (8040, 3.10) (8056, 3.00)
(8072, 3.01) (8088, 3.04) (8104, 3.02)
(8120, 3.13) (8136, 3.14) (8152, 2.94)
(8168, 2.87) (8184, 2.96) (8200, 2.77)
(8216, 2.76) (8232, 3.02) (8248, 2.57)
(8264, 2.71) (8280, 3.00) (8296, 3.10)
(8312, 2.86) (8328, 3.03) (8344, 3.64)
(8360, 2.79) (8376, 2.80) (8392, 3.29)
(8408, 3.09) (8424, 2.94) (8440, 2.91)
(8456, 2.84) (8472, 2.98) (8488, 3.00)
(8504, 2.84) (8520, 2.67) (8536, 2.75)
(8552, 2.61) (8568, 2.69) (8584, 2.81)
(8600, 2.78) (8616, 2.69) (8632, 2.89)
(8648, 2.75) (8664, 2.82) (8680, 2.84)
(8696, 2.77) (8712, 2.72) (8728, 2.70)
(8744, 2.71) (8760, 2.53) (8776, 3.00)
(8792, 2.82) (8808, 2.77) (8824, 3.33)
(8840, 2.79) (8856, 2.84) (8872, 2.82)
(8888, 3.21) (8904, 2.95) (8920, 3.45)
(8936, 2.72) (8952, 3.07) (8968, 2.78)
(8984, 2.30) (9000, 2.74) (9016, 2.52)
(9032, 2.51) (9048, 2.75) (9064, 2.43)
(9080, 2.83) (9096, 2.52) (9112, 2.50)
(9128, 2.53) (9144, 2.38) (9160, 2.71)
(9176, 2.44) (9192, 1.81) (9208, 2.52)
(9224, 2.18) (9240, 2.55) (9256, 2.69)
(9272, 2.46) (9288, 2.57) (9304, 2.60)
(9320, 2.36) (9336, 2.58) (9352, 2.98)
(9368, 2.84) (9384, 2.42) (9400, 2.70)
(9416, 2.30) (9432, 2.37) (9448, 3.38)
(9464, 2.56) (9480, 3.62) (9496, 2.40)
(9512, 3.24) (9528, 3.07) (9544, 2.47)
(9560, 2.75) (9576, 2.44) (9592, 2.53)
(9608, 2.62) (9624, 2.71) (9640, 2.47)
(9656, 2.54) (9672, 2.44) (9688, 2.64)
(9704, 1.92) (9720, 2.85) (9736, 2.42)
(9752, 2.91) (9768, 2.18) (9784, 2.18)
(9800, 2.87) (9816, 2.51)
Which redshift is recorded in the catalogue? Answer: 0.08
